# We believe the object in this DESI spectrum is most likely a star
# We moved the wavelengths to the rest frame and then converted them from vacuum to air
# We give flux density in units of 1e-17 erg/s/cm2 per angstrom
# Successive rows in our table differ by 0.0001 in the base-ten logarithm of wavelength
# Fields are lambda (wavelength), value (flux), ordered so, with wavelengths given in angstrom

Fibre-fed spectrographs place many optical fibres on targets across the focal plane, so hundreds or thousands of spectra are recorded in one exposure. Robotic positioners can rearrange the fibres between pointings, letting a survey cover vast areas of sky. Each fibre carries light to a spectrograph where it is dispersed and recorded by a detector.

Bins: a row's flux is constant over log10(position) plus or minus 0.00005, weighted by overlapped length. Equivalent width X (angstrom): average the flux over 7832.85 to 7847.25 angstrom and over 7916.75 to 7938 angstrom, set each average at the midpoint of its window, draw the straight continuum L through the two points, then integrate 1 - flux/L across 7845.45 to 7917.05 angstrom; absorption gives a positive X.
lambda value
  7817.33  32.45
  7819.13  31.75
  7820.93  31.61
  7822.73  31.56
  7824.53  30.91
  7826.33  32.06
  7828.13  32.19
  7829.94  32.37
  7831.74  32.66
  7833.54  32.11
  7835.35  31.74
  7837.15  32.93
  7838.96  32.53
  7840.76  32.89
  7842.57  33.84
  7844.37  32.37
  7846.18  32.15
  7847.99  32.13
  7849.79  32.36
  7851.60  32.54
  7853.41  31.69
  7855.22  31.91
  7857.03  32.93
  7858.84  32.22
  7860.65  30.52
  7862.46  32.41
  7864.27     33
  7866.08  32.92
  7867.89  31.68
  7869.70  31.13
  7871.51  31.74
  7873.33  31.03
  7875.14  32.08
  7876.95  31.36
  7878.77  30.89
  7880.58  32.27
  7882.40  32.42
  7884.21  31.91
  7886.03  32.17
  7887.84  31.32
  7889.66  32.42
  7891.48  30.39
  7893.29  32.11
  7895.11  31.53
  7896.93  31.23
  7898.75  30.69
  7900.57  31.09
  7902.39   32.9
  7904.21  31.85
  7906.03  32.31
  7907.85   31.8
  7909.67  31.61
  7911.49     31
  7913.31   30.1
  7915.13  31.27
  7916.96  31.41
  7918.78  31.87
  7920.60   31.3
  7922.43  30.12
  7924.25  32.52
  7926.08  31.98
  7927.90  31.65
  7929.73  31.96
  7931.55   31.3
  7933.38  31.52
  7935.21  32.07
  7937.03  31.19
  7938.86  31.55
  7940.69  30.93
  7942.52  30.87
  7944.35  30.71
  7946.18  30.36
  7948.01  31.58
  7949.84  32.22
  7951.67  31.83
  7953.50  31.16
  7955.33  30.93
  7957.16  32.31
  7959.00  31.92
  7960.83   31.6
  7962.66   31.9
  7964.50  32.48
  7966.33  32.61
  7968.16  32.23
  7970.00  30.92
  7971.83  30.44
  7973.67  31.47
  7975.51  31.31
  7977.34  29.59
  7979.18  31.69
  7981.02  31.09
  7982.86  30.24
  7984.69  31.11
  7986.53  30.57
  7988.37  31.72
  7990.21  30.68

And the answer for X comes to 0.7 angstrom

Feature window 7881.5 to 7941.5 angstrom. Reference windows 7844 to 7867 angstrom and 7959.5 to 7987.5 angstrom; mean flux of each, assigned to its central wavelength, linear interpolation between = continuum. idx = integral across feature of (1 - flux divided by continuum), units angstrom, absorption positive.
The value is 0.4 angstrom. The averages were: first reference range 32.2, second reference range 31.3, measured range 31.6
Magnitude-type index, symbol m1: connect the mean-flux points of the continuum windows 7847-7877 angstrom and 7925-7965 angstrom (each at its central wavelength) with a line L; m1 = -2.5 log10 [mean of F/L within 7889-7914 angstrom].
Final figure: 0.01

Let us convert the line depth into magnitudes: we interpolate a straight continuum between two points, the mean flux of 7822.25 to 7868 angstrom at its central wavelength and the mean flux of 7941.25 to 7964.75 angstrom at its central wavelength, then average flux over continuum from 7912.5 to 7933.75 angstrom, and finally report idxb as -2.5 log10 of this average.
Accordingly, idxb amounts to 0.01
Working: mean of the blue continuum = 32.3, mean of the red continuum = 31.5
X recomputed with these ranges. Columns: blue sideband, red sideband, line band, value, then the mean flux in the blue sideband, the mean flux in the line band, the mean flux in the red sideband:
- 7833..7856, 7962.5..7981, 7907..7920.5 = 0.24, 32.4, 31.3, 31.4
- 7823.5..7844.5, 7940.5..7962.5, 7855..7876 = 0.10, 32.4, 32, 31.4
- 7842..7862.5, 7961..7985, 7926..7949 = 0.19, 32.2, 31.3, 31.3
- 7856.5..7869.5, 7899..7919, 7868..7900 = 0.31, 32.2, 31.6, 31.5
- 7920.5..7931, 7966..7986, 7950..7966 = -0.27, 31.6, 31.8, 31.1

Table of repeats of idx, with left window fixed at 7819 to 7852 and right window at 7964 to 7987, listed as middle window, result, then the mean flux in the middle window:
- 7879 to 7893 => 0.03 angstrom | 31.8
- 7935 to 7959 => 0.05 angstrom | 31.4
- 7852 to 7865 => -0.01 angstrom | 32.1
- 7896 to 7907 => 0.03 angstrom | 31.7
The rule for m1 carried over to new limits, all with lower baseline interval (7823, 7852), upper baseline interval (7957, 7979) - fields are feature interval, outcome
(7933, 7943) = 0.01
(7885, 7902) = 0.02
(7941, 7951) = 0.02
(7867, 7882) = 0.02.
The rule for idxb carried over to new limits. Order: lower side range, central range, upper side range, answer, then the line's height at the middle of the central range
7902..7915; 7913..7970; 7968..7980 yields -0.01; 31.3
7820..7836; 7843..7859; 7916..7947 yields -0.02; 31.8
